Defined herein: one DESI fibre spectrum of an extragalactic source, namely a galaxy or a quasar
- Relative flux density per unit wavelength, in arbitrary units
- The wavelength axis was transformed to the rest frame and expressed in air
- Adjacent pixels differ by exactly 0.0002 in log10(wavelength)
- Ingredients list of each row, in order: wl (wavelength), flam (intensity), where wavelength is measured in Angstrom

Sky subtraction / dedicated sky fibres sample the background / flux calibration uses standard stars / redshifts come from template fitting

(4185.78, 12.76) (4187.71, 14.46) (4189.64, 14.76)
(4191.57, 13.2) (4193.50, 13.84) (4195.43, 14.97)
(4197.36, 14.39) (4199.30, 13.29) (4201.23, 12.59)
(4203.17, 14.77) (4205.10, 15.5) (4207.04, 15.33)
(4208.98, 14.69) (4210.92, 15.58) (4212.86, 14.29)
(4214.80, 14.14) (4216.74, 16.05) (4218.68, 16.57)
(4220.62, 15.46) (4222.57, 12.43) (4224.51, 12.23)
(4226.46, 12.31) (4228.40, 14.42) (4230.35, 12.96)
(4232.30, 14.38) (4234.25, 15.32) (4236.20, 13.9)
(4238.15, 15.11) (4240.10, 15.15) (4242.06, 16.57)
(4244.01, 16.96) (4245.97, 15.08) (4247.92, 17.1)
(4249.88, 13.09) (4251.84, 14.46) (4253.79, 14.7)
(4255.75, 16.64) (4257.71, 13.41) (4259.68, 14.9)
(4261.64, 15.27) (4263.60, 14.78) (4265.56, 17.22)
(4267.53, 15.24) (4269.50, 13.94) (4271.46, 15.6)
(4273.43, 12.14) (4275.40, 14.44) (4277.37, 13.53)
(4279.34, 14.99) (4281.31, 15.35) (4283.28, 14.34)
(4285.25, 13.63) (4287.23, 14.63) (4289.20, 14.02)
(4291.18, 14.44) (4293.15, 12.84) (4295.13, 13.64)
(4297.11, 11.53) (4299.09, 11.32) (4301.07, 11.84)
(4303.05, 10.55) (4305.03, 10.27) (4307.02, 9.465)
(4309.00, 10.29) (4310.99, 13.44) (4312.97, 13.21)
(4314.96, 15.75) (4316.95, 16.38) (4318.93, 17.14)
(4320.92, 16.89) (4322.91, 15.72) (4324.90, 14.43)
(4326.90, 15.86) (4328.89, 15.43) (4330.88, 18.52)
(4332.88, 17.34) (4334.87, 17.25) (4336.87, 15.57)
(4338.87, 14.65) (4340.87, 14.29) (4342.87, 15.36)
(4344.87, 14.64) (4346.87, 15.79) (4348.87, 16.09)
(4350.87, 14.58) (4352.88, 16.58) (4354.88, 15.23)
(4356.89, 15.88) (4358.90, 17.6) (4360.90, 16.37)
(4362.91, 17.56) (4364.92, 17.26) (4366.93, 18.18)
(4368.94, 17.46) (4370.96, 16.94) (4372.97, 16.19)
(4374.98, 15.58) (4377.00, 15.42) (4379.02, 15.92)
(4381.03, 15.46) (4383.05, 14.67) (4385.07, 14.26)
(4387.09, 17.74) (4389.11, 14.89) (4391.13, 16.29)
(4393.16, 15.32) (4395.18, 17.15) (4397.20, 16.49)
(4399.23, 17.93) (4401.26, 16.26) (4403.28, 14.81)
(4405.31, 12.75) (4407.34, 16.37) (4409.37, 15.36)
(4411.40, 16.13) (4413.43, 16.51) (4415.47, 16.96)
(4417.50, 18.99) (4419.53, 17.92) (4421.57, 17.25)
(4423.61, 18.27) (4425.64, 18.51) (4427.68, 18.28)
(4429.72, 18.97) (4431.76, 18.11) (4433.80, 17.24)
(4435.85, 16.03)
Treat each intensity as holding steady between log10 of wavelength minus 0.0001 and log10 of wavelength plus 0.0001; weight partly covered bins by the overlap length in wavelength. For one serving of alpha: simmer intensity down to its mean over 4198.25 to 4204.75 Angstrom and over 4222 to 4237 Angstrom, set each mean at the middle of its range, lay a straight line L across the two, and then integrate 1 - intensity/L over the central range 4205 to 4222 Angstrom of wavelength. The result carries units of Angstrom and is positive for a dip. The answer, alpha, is -1.9 Angstrom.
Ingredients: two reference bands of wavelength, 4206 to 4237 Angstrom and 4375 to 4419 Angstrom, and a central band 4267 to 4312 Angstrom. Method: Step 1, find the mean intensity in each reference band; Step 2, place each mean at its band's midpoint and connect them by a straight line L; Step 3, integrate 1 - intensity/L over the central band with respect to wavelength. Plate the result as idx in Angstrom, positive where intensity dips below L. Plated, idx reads 5.7 Angstrom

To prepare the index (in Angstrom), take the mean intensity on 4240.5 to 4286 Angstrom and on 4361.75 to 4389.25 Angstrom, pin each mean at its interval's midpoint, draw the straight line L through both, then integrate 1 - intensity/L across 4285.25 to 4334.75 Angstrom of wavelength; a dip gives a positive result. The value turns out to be 4.8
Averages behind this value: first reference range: 14.9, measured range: 14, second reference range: 16.3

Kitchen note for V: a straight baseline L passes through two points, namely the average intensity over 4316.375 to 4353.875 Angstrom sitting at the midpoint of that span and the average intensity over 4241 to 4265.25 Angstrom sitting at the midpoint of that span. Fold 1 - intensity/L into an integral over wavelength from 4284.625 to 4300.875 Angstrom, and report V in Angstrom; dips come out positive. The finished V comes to 2.5 Angstrom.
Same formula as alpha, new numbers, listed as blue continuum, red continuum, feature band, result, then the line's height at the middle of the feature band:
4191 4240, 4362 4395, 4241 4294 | 0.5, 14.9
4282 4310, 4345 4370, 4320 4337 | -2.1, 14.5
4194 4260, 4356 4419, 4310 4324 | 0.1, 15.6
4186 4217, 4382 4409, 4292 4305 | 2.8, 15.1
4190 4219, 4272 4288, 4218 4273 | -1.7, 14.4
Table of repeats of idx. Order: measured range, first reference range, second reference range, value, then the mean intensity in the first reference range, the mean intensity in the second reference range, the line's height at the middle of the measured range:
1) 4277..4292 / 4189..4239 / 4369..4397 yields 0.6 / 14.3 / 15.9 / 15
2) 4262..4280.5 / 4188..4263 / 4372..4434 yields 0.5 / 14.6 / 16.5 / 15.1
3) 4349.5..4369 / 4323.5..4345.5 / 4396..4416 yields -1.0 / 15.8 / 15.9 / 15.8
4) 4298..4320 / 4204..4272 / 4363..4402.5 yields 4.1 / 14.9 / 16.3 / 15.6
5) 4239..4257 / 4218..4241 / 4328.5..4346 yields -1.3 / 14.2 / 15.9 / 14.5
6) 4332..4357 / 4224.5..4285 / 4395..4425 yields 0.3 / 14.7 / 16.6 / 15.8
